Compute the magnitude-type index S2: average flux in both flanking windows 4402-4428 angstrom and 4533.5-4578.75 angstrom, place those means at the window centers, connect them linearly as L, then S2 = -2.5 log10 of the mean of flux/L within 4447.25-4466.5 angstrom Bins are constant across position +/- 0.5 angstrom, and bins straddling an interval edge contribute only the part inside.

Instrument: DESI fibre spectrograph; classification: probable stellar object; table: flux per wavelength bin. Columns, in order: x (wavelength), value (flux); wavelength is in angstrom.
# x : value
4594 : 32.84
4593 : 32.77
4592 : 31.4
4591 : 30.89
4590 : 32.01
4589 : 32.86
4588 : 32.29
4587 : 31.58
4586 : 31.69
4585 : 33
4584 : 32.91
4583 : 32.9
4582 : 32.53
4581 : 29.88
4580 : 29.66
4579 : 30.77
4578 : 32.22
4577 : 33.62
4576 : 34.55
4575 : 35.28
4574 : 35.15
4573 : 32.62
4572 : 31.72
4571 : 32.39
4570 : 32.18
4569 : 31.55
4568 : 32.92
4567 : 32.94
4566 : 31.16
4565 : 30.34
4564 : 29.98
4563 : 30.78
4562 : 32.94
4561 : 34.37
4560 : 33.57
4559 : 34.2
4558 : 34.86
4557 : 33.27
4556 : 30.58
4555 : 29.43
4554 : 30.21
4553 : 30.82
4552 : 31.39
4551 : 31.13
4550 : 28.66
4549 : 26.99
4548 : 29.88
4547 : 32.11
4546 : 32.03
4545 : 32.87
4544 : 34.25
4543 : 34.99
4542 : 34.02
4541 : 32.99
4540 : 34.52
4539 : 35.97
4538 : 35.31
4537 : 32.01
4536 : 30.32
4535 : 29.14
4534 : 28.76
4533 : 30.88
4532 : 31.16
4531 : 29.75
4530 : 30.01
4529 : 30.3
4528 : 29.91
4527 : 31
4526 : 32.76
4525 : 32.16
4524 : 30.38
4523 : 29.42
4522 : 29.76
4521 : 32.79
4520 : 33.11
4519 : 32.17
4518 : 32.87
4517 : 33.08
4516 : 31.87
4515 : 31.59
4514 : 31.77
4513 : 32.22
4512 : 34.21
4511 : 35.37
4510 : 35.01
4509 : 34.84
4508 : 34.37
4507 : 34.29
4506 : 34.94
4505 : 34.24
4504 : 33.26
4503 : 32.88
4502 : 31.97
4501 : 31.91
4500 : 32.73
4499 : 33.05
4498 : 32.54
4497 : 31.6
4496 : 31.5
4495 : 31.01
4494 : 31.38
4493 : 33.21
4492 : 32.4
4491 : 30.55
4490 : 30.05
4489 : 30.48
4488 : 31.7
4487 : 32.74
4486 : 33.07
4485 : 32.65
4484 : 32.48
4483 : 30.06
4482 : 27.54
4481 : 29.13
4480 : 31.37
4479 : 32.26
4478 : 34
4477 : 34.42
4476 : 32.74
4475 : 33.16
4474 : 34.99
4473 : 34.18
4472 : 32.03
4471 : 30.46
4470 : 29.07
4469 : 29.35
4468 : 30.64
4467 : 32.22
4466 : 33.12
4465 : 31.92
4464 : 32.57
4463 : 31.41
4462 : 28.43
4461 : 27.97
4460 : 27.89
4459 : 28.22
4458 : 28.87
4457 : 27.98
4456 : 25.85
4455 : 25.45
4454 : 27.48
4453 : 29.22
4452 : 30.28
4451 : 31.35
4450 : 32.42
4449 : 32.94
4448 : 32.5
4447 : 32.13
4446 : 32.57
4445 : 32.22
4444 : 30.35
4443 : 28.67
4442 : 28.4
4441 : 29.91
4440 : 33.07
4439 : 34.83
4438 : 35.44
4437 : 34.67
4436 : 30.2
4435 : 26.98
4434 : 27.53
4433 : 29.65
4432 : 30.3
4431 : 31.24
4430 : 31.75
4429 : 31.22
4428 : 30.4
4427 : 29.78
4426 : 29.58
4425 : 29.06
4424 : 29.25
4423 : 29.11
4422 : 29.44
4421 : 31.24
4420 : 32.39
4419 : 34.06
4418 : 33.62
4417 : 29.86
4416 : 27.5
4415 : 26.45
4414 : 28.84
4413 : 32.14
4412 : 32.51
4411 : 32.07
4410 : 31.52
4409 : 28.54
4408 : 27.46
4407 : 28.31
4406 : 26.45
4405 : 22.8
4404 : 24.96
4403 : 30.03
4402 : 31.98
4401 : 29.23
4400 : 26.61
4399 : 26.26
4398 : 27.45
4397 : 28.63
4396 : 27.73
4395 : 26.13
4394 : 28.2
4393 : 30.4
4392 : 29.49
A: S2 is 0.02 mag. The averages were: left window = 29.5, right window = 32.2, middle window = 29.8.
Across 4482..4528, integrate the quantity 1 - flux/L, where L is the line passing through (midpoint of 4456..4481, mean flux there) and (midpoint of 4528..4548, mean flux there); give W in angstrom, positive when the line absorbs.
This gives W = -1.0 angstrom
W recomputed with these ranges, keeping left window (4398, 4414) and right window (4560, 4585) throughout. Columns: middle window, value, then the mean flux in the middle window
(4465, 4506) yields -2.1 angstrom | 32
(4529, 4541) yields 0.0 angstrom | 31.6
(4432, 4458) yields -0.8 angstrom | 30.4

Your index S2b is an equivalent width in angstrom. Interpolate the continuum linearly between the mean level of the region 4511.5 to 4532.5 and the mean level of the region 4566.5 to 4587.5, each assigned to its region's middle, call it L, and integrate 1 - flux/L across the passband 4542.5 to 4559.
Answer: 0.2 angstrom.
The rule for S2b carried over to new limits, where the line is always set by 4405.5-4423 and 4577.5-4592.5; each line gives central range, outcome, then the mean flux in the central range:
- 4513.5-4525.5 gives -0.2 angstrom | 31.7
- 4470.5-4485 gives -0.6 angstrom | 32.1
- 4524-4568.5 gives -0.5 angstrom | 31.7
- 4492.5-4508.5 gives -1.0 angstrom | 32.8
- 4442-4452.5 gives -0.3 angstrom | 31.4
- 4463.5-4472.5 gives -0.2 angstrom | 31.3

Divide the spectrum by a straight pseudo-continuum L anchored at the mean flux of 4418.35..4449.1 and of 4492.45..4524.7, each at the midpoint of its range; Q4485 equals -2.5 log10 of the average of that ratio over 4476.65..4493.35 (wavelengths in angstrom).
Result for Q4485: 0.02 mag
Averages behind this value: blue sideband 31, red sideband 32.7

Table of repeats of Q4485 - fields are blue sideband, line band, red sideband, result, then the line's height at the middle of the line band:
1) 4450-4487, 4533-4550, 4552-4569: -0.01 mag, 31.7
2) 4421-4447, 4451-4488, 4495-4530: 0.03 mag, 31.5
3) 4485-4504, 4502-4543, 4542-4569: -0.02 mag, 31.9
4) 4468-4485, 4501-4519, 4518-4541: -0.06 mag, 31.6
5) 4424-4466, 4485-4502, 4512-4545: -0.02 mag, 31.3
